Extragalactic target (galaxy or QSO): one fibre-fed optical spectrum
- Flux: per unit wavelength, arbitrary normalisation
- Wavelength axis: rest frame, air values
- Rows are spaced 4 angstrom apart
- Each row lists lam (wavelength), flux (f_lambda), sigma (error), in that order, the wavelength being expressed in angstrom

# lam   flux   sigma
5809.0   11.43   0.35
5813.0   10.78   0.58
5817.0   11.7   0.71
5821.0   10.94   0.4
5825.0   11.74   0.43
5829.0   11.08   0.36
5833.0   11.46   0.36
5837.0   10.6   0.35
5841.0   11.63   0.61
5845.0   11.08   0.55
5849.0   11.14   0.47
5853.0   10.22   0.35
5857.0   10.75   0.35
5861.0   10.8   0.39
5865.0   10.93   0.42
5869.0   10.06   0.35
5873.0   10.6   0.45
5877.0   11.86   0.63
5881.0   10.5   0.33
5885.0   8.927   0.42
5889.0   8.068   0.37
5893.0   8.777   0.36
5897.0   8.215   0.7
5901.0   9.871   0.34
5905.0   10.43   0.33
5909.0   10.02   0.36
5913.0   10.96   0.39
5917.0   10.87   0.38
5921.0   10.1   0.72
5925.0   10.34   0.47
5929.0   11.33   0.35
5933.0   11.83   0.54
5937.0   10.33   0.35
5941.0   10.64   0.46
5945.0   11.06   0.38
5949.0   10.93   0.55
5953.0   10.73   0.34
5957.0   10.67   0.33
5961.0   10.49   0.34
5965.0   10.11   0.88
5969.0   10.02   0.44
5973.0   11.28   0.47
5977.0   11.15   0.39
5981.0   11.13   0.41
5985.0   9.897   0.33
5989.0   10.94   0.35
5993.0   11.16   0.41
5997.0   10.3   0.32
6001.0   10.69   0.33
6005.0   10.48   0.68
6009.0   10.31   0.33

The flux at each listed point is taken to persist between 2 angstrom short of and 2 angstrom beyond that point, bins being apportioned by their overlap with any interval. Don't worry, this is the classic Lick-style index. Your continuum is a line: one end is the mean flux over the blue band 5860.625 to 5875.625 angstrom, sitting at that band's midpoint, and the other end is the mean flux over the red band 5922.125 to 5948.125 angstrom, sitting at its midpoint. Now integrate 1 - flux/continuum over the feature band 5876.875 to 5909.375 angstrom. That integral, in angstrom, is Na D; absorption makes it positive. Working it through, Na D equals 3.8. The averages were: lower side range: 10.6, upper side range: 10.9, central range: 9.48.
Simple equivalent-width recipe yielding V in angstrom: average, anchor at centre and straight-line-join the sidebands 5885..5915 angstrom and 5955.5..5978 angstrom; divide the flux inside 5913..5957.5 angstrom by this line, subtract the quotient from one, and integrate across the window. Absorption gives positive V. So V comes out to -3.40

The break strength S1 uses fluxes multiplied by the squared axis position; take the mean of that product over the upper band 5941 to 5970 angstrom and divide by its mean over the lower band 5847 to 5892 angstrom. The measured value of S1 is 1.06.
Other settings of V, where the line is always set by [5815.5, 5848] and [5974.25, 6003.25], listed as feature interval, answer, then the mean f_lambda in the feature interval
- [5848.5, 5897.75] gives 4.7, 10.1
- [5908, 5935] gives 0.4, 10.8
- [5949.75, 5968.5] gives 0.6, 10.5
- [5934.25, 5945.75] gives 0.2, 10.7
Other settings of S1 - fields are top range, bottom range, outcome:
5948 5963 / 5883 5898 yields 1.28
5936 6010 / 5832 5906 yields 1.07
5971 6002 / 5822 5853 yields 1.02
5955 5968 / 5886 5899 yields 1.27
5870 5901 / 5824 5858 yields 0.88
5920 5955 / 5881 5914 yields 1.16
